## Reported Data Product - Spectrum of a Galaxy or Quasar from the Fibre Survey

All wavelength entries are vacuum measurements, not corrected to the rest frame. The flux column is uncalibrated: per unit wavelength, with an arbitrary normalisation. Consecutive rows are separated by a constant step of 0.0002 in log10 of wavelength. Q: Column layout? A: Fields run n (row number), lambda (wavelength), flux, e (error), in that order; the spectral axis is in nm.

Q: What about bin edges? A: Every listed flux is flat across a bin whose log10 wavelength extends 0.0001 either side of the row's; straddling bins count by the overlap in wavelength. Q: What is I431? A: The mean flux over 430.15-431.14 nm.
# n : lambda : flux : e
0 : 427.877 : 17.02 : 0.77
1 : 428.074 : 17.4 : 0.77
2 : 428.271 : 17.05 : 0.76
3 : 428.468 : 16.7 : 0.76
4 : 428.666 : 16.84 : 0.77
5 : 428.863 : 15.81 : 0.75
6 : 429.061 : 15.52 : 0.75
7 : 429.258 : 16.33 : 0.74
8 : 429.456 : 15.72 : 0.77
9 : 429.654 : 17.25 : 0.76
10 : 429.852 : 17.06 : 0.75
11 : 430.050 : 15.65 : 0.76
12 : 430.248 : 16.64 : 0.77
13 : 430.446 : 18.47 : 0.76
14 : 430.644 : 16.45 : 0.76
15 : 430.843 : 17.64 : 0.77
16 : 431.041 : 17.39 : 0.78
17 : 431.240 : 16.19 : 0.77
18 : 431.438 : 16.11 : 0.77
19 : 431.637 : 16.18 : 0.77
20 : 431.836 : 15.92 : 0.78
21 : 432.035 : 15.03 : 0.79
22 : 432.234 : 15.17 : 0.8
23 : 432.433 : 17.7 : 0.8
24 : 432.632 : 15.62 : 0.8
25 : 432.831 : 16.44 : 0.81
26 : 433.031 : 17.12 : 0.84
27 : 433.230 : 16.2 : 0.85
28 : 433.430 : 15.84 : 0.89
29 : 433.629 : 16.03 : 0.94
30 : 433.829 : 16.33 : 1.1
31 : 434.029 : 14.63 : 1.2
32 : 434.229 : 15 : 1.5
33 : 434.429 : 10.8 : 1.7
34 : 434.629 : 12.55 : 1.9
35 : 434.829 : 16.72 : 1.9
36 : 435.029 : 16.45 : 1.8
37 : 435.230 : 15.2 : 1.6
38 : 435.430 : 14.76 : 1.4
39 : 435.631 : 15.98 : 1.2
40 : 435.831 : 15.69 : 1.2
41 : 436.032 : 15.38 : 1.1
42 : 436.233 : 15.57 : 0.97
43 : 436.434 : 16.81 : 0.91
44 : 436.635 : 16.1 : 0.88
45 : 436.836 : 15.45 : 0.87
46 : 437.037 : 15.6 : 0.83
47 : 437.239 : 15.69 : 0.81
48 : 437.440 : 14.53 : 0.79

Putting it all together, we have 17.3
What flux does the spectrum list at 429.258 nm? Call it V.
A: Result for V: 16.33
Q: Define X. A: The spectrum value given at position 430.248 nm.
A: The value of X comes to 16.64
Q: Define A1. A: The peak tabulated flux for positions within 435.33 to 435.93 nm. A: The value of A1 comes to 15.98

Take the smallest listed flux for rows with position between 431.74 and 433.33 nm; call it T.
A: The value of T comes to 15.03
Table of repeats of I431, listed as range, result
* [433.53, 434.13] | 15.6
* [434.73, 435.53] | 15.8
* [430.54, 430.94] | 17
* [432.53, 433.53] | 16.3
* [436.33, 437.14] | 16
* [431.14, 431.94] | 16.1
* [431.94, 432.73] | 15.9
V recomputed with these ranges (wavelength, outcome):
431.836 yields 15.92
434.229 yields 15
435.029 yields 16.45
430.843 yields 17.64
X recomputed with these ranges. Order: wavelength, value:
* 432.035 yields 15.03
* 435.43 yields 14.76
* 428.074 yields 17.4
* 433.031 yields 17.12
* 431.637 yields 16.18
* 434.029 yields 14.63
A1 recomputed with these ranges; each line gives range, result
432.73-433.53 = 17.12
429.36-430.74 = 18.47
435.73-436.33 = 15.69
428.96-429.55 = 16.33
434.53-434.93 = 16.72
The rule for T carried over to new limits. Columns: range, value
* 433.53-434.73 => 10.8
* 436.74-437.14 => 15.45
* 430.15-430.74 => 16.45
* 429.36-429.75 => 15.72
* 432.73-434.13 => 14.63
